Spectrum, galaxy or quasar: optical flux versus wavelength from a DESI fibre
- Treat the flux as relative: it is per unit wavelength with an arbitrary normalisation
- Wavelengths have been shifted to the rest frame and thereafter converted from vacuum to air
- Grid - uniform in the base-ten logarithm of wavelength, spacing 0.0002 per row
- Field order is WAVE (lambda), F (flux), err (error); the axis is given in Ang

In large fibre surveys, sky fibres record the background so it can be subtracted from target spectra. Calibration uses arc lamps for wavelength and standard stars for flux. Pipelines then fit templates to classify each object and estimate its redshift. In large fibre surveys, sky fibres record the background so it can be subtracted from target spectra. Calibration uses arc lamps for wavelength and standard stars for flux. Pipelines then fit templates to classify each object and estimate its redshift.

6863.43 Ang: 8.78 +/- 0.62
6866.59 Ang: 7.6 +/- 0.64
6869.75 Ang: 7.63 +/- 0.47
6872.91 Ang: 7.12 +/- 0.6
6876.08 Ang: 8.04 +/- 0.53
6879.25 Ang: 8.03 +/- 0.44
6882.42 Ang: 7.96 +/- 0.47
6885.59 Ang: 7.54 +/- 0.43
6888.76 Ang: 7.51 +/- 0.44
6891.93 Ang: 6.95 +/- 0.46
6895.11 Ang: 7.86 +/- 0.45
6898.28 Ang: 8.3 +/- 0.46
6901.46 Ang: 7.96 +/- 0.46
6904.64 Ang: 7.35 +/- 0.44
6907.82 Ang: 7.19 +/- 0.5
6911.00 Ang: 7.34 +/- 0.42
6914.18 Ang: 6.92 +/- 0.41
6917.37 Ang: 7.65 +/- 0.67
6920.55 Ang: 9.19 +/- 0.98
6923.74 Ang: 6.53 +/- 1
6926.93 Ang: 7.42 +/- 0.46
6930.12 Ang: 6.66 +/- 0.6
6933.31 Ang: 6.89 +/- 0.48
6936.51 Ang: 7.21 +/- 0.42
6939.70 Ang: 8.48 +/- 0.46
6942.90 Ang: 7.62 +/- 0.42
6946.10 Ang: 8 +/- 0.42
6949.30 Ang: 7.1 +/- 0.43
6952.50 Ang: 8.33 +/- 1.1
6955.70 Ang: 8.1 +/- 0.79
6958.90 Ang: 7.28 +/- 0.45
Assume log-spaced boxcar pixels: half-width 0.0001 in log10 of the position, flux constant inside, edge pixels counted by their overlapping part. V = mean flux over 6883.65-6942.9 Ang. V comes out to 7.5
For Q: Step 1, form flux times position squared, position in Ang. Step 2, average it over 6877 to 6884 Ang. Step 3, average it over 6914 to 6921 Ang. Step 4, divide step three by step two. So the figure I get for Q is 1.0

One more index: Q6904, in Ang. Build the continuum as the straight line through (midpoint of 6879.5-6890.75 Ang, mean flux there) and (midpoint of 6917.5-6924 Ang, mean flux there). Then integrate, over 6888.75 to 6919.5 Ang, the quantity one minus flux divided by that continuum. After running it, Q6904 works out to 1.4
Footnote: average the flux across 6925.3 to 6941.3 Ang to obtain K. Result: 7.33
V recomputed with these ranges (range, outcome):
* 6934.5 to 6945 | 7.74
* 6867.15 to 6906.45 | 7.68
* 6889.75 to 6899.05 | 7.64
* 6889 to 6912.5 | 7.56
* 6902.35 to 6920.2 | 7.45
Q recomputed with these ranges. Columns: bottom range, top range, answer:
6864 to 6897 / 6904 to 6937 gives 0.96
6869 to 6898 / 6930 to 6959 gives 1.01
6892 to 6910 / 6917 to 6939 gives 0.97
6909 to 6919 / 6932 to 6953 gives 1.05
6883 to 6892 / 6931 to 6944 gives 1.02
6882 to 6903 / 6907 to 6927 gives 0.98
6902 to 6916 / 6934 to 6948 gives 1.08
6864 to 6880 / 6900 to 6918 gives 0.96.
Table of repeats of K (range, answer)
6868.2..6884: 7.75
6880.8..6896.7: 7.57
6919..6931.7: 7.44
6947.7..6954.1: 7.72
